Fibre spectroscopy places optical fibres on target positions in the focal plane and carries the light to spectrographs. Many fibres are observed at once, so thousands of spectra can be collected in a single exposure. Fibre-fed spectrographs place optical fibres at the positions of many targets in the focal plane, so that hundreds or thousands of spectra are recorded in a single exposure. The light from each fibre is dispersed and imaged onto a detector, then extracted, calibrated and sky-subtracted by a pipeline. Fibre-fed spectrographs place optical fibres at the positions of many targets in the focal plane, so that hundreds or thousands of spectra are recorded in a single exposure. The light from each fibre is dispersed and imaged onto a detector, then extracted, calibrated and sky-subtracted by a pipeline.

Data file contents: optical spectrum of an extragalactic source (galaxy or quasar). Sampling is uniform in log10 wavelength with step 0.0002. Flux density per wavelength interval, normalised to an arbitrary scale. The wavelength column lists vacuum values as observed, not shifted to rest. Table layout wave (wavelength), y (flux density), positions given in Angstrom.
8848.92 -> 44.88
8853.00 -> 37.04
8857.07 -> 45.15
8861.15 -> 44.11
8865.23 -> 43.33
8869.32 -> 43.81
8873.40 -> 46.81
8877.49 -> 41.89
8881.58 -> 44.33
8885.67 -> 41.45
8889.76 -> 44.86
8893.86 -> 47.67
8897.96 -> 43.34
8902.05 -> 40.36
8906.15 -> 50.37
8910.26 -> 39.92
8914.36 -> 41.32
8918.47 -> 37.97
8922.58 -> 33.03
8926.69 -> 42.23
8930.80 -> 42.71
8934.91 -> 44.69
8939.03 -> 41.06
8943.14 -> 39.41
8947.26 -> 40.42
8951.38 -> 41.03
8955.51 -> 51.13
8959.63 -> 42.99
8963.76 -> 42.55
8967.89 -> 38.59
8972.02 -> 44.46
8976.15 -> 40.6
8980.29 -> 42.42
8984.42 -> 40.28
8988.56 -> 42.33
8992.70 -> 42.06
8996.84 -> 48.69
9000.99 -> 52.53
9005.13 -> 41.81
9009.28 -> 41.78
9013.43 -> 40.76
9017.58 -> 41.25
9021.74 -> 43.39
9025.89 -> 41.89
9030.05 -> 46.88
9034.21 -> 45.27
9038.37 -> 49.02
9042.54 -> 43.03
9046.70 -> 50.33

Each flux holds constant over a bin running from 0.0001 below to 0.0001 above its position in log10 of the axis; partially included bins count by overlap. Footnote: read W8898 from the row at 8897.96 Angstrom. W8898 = 43.34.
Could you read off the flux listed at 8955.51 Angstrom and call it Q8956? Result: 51.13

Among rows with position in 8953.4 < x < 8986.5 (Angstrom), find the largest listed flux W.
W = 51.13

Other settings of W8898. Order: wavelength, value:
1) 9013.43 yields 40.76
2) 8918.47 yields 37.97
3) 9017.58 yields 41.25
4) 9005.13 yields 41.81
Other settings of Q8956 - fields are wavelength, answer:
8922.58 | 33.03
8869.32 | 43.81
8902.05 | 40.36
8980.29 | 42.42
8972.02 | 44.46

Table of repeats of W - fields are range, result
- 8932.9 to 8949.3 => 44.69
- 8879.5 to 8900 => 47.67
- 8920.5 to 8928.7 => 42.23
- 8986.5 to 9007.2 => 52.53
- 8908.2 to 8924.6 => 41.32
